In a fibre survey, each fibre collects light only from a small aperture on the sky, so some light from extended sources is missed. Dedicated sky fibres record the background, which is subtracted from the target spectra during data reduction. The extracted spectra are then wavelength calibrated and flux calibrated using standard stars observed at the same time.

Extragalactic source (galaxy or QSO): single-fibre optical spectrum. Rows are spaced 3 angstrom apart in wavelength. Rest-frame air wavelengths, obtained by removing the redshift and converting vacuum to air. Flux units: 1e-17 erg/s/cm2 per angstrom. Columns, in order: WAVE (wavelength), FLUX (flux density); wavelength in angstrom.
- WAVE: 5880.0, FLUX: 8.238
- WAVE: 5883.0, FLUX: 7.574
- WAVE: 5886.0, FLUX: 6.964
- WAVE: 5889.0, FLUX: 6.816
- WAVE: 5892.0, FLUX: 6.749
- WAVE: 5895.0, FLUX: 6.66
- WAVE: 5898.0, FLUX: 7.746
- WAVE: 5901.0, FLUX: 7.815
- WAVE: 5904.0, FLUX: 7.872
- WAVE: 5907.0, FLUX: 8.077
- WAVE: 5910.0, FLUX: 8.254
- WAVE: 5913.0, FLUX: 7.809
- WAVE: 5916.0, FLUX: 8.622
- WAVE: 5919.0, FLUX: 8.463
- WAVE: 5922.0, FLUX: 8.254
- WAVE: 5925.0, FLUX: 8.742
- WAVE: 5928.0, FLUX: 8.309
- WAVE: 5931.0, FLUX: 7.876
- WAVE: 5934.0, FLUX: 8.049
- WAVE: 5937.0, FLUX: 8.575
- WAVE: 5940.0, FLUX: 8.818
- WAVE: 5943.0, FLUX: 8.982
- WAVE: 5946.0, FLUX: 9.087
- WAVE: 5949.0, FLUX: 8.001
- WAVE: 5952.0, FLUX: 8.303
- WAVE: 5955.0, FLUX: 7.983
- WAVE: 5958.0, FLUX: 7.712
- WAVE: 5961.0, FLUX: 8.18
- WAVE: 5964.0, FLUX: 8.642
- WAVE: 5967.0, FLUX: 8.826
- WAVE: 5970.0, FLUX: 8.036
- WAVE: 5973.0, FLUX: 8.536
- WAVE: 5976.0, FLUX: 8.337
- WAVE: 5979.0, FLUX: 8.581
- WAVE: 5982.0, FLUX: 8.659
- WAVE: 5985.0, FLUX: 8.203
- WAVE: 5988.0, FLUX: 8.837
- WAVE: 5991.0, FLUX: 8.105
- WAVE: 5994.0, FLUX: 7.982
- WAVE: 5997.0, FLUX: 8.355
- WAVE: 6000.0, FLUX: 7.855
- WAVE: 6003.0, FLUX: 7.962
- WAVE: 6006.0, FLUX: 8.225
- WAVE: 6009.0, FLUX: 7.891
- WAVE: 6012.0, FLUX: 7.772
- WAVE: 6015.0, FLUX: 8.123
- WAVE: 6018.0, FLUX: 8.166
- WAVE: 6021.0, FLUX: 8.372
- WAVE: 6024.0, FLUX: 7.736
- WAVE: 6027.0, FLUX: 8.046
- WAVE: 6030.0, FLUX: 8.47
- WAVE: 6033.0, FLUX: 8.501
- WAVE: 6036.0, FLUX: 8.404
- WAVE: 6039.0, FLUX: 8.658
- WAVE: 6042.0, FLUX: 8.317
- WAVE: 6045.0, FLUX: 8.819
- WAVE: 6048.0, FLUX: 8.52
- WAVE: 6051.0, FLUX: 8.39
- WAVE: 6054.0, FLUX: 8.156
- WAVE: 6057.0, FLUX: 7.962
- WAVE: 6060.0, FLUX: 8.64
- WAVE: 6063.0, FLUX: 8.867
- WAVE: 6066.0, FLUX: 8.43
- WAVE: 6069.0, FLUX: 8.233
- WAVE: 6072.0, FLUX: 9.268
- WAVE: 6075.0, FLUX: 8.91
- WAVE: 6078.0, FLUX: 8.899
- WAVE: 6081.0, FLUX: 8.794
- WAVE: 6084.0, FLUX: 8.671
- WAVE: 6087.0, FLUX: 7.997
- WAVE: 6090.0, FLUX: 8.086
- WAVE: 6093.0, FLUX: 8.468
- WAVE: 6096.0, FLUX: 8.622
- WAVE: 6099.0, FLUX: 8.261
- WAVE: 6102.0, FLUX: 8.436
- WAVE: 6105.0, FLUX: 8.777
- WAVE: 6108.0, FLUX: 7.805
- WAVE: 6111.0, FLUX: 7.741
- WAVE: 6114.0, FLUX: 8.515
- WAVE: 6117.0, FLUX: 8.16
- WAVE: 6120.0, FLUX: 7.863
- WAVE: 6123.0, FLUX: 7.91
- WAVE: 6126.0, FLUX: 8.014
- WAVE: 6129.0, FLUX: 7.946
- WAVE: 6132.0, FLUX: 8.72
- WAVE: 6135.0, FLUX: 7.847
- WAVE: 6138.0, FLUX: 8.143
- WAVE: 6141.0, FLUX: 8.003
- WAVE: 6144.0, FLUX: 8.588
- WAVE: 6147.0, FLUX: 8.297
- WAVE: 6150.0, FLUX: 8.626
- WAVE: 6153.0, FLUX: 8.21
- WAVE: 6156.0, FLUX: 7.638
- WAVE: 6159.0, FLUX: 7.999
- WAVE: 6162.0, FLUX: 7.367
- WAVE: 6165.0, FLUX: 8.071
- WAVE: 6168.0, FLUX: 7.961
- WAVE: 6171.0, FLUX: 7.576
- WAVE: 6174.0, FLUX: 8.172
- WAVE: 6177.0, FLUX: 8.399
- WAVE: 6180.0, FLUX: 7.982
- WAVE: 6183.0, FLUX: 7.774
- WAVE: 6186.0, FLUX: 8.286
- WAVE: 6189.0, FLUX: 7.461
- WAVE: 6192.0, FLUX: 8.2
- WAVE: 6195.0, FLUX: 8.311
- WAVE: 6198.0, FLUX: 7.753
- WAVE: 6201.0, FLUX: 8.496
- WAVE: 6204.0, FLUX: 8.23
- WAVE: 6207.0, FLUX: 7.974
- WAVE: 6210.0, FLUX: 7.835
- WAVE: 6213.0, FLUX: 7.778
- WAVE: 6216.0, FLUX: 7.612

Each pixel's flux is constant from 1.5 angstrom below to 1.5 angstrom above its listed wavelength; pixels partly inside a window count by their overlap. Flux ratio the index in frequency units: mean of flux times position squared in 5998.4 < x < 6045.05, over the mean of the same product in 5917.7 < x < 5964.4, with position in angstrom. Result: 1.01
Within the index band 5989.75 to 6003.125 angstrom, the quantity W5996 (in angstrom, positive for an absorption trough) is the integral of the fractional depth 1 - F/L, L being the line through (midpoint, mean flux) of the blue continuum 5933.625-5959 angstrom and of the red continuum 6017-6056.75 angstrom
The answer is 0.50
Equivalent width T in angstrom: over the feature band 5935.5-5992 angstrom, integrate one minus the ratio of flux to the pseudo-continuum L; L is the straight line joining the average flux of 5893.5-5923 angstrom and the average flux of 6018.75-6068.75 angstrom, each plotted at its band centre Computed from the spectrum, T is -2.2 angstrom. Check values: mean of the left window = 7.95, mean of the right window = 8.39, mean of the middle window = 8.45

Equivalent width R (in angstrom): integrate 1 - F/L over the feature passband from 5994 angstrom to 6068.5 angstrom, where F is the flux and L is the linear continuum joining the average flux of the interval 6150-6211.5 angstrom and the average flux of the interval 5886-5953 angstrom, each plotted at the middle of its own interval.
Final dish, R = -2.2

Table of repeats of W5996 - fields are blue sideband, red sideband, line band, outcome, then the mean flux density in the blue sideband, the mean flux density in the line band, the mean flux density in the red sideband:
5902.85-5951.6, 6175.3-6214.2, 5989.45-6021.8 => 0.79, 8.36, 8.07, 8.04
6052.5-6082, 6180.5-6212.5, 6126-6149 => 0.21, 8.61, 8.22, 8.02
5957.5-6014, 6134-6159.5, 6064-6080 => -1.07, 8.26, 8.75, 8.16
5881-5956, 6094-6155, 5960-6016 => -1.28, 8.02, 8.27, 8.22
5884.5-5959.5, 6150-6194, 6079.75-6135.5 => -1.89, 8.02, 8.25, 7.96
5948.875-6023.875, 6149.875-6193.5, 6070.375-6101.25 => -1.95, 8.22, 8.59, 7.96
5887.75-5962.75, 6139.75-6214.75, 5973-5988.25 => -0.81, 8.08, 8.5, 8.04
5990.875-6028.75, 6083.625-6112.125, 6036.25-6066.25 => -1.18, 8.05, 8.47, 8.28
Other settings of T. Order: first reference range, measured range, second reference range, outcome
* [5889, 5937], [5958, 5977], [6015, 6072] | -0.6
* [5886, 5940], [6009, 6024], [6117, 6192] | -0.1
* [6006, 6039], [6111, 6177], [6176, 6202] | 0.1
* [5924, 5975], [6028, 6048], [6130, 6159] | -0.5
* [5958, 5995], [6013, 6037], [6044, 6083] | 0.8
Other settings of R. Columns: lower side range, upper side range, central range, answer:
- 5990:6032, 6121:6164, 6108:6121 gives 0.1 angstrom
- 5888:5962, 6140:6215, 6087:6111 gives -0.7 angstrom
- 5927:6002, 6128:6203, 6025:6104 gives -2.7 angstrom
